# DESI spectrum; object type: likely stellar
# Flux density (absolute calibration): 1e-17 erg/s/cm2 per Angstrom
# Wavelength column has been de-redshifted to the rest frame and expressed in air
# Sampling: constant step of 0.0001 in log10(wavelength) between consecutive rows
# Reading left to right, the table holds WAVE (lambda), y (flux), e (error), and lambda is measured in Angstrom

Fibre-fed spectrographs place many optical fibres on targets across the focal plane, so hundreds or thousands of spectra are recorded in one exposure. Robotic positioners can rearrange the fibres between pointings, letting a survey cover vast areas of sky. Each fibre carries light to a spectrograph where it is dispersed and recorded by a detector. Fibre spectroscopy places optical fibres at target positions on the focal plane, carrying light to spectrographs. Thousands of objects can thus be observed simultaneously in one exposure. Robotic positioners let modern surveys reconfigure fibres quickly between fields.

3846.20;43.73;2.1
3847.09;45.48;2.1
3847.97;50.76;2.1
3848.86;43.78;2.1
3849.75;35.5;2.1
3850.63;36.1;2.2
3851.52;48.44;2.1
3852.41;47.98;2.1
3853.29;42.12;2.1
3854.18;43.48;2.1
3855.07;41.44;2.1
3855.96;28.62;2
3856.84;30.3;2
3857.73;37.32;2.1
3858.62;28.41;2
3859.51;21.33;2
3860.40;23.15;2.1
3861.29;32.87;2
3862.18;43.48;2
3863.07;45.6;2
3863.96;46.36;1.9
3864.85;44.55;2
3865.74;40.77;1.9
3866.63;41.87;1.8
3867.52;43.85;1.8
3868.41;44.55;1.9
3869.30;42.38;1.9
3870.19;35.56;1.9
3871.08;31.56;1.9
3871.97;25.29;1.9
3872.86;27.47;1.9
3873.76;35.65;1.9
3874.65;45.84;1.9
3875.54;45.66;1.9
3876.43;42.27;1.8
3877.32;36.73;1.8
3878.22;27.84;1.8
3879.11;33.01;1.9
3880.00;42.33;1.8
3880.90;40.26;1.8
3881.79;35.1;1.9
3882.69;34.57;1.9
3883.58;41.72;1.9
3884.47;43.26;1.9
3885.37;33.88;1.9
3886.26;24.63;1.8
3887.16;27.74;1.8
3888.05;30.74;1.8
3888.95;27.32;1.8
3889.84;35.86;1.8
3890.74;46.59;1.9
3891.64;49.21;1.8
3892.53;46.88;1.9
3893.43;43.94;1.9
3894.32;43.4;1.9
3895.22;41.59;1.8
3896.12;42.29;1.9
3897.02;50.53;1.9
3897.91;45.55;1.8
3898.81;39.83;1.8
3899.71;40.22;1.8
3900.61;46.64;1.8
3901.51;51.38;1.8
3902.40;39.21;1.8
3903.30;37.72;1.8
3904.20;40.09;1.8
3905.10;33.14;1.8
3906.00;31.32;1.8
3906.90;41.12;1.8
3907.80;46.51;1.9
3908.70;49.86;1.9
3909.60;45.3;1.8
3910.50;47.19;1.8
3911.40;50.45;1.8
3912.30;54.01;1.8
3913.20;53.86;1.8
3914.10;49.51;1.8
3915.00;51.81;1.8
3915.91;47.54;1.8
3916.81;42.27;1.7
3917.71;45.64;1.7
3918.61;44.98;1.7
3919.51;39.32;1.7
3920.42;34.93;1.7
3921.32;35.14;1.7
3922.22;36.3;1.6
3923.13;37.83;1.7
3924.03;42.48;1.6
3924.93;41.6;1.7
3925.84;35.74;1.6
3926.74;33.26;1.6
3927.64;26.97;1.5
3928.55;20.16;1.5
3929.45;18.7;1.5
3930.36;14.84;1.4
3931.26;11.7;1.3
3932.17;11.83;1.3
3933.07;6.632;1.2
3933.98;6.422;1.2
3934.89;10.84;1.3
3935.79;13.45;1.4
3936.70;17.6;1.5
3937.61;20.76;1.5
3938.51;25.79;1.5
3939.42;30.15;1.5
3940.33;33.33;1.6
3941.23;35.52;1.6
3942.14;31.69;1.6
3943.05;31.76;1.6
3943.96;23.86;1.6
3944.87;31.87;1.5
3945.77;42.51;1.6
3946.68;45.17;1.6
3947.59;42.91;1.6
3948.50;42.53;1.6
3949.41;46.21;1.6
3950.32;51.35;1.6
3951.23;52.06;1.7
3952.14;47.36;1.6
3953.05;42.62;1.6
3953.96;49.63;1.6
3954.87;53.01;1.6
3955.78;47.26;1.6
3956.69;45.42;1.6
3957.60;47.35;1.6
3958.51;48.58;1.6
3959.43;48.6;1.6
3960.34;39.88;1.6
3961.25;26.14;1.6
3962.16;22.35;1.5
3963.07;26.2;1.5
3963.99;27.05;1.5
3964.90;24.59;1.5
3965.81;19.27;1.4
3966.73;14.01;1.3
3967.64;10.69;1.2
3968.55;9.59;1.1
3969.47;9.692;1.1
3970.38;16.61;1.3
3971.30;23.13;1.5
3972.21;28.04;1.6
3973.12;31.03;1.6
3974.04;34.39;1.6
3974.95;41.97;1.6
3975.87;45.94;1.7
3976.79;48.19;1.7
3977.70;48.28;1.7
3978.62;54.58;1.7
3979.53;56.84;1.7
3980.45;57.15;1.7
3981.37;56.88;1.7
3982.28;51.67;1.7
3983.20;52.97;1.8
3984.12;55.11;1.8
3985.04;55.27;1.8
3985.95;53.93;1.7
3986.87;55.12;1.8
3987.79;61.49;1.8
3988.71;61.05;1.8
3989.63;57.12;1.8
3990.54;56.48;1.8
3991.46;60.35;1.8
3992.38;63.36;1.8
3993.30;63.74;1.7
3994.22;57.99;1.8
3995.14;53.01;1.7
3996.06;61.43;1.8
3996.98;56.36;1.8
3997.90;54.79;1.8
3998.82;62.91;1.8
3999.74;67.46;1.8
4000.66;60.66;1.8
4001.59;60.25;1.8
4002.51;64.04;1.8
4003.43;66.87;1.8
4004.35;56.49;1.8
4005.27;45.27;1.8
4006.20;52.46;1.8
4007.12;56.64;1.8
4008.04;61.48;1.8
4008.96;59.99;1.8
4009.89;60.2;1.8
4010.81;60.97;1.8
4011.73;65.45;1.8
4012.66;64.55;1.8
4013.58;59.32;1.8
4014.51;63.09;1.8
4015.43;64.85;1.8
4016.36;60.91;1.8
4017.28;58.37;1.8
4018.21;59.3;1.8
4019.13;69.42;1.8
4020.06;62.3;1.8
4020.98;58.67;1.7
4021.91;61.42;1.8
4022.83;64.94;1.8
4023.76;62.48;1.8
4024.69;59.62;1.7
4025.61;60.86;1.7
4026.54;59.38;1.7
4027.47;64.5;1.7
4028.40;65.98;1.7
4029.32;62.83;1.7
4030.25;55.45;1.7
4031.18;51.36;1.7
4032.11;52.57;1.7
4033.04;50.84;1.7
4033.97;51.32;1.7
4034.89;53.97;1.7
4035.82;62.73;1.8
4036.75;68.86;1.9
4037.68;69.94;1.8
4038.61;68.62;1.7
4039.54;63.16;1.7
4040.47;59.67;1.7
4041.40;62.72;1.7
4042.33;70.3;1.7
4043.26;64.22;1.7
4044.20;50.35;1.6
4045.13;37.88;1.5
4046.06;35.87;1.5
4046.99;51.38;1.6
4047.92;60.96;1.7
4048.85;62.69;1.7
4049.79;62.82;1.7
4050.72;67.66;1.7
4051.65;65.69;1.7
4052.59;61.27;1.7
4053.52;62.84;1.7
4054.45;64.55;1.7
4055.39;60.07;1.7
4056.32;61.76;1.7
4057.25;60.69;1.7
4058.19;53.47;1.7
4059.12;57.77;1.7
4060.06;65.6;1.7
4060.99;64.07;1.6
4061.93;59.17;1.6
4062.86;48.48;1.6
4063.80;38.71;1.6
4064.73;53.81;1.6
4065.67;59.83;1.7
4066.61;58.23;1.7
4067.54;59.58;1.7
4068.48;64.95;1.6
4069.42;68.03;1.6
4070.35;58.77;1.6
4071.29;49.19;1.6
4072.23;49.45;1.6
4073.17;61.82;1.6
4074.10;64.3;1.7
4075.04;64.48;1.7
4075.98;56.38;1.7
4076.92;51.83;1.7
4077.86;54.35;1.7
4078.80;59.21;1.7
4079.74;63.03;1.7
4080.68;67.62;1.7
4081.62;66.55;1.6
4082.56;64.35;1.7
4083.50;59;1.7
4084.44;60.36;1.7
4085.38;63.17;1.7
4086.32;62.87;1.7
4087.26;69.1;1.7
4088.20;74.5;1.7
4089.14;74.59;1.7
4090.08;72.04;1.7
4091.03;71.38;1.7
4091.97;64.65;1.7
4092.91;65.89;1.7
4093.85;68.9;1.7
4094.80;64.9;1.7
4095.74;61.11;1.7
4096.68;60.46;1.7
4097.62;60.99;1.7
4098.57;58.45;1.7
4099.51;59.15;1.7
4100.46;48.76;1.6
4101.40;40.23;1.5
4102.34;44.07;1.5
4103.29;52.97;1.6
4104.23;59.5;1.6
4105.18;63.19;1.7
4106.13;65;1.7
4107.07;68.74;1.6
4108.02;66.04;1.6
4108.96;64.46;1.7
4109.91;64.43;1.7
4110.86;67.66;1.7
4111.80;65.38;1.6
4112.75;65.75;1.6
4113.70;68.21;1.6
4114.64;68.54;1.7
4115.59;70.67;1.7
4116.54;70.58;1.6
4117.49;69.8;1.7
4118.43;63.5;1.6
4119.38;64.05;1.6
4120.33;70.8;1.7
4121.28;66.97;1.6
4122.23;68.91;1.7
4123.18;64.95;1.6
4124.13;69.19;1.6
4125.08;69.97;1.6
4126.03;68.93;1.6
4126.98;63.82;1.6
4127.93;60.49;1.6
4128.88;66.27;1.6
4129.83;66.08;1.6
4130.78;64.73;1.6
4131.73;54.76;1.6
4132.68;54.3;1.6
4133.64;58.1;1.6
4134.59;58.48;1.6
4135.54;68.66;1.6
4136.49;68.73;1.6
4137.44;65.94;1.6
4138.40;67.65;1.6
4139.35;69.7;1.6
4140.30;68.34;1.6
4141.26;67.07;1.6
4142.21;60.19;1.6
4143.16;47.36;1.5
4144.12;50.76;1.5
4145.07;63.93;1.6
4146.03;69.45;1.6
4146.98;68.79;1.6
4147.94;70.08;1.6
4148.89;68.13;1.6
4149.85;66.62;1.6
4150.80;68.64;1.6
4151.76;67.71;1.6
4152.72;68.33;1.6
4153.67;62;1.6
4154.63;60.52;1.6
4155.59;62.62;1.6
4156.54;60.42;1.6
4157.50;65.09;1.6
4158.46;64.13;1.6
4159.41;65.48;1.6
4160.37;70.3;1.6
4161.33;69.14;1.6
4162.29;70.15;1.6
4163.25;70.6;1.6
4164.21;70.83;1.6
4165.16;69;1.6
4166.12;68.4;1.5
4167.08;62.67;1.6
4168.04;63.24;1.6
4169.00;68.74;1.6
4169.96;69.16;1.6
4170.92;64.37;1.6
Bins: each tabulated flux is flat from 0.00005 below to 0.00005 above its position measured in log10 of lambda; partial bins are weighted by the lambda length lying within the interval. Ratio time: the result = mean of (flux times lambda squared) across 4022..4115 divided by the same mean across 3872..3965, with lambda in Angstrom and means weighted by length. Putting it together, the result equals 1.76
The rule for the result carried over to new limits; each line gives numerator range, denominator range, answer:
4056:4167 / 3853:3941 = 1.93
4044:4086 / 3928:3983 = 1.87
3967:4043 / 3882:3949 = 1.60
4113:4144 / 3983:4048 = 1.16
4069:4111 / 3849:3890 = 1.87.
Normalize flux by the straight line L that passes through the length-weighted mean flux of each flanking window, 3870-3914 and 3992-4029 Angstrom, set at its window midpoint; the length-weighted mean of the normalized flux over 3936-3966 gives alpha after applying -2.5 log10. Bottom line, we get 0.339 mag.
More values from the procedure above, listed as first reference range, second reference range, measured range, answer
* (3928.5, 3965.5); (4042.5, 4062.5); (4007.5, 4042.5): -0.185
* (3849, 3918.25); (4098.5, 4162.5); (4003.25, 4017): -0.143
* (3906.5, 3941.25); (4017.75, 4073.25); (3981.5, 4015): -0.194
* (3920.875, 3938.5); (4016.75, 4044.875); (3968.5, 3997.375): -0.119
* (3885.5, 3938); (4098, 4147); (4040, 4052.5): -0.087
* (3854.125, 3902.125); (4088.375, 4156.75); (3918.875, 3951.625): 0.422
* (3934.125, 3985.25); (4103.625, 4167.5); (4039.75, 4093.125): -0.122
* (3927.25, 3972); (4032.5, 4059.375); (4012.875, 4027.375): -0.200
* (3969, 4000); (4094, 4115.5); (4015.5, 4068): -0.075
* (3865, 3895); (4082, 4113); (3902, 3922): -0.052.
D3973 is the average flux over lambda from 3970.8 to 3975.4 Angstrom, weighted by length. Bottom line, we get 31.6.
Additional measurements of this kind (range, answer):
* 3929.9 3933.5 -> 11.3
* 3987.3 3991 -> 59.1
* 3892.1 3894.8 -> 44.7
